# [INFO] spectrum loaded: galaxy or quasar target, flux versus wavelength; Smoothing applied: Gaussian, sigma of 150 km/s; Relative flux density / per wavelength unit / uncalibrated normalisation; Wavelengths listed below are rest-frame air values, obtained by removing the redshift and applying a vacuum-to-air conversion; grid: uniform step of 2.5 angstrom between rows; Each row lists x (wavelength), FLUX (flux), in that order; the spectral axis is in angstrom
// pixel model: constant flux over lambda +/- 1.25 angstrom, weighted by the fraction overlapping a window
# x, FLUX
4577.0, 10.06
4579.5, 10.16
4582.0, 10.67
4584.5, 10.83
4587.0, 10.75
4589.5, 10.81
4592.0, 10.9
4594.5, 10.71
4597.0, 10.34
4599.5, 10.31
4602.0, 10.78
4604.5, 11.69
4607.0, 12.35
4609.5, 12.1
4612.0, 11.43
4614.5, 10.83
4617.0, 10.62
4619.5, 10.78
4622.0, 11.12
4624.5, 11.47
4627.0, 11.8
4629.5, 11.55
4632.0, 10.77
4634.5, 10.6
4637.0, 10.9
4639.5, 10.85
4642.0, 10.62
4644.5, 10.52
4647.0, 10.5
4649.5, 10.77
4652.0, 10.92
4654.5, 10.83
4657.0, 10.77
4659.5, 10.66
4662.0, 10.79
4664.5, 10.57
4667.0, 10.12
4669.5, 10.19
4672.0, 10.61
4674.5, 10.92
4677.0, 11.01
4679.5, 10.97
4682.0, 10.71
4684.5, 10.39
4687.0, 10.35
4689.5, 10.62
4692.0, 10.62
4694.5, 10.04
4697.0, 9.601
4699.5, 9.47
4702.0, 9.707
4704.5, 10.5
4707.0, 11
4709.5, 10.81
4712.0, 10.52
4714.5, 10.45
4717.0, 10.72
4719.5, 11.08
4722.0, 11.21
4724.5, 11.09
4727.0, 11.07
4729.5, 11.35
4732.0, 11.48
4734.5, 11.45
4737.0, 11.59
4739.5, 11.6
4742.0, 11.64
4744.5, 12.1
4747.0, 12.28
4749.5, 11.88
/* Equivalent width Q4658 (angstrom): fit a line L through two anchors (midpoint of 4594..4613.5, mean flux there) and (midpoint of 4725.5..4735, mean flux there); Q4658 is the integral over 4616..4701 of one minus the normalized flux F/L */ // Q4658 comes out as 4.5 angstrom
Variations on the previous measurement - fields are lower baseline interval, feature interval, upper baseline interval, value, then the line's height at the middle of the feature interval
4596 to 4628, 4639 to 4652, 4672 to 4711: 0.26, 10.9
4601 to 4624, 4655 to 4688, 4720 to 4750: 2.30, 11.4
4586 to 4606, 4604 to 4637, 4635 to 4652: -1.65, 10.8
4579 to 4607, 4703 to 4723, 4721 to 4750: 1.17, 11.4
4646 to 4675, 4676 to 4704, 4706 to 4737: 1.32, 10.8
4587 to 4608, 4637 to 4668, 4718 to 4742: 1.22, 11.1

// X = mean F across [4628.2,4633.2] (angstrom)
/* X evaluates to 11.2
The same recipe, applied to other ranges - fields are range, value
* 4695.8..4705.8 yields 9.83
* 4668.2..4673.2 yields 10.4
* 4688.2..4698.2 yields 10.2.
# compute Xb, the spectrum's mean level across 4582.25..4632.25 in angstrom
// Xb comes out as 11.1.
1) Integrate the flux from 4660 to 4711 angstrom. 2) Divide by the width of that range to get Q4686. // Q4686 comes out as 10.5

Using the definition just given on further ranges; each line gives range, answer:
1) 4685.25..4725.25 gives 10.5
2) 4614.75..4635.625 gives 11.1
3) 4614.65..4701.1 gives 10.7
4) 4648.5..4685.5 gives 10.7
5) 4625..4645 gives 11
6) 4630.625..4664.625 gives 10.7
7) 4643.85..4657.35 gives 10.7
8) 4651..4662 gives 10.8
